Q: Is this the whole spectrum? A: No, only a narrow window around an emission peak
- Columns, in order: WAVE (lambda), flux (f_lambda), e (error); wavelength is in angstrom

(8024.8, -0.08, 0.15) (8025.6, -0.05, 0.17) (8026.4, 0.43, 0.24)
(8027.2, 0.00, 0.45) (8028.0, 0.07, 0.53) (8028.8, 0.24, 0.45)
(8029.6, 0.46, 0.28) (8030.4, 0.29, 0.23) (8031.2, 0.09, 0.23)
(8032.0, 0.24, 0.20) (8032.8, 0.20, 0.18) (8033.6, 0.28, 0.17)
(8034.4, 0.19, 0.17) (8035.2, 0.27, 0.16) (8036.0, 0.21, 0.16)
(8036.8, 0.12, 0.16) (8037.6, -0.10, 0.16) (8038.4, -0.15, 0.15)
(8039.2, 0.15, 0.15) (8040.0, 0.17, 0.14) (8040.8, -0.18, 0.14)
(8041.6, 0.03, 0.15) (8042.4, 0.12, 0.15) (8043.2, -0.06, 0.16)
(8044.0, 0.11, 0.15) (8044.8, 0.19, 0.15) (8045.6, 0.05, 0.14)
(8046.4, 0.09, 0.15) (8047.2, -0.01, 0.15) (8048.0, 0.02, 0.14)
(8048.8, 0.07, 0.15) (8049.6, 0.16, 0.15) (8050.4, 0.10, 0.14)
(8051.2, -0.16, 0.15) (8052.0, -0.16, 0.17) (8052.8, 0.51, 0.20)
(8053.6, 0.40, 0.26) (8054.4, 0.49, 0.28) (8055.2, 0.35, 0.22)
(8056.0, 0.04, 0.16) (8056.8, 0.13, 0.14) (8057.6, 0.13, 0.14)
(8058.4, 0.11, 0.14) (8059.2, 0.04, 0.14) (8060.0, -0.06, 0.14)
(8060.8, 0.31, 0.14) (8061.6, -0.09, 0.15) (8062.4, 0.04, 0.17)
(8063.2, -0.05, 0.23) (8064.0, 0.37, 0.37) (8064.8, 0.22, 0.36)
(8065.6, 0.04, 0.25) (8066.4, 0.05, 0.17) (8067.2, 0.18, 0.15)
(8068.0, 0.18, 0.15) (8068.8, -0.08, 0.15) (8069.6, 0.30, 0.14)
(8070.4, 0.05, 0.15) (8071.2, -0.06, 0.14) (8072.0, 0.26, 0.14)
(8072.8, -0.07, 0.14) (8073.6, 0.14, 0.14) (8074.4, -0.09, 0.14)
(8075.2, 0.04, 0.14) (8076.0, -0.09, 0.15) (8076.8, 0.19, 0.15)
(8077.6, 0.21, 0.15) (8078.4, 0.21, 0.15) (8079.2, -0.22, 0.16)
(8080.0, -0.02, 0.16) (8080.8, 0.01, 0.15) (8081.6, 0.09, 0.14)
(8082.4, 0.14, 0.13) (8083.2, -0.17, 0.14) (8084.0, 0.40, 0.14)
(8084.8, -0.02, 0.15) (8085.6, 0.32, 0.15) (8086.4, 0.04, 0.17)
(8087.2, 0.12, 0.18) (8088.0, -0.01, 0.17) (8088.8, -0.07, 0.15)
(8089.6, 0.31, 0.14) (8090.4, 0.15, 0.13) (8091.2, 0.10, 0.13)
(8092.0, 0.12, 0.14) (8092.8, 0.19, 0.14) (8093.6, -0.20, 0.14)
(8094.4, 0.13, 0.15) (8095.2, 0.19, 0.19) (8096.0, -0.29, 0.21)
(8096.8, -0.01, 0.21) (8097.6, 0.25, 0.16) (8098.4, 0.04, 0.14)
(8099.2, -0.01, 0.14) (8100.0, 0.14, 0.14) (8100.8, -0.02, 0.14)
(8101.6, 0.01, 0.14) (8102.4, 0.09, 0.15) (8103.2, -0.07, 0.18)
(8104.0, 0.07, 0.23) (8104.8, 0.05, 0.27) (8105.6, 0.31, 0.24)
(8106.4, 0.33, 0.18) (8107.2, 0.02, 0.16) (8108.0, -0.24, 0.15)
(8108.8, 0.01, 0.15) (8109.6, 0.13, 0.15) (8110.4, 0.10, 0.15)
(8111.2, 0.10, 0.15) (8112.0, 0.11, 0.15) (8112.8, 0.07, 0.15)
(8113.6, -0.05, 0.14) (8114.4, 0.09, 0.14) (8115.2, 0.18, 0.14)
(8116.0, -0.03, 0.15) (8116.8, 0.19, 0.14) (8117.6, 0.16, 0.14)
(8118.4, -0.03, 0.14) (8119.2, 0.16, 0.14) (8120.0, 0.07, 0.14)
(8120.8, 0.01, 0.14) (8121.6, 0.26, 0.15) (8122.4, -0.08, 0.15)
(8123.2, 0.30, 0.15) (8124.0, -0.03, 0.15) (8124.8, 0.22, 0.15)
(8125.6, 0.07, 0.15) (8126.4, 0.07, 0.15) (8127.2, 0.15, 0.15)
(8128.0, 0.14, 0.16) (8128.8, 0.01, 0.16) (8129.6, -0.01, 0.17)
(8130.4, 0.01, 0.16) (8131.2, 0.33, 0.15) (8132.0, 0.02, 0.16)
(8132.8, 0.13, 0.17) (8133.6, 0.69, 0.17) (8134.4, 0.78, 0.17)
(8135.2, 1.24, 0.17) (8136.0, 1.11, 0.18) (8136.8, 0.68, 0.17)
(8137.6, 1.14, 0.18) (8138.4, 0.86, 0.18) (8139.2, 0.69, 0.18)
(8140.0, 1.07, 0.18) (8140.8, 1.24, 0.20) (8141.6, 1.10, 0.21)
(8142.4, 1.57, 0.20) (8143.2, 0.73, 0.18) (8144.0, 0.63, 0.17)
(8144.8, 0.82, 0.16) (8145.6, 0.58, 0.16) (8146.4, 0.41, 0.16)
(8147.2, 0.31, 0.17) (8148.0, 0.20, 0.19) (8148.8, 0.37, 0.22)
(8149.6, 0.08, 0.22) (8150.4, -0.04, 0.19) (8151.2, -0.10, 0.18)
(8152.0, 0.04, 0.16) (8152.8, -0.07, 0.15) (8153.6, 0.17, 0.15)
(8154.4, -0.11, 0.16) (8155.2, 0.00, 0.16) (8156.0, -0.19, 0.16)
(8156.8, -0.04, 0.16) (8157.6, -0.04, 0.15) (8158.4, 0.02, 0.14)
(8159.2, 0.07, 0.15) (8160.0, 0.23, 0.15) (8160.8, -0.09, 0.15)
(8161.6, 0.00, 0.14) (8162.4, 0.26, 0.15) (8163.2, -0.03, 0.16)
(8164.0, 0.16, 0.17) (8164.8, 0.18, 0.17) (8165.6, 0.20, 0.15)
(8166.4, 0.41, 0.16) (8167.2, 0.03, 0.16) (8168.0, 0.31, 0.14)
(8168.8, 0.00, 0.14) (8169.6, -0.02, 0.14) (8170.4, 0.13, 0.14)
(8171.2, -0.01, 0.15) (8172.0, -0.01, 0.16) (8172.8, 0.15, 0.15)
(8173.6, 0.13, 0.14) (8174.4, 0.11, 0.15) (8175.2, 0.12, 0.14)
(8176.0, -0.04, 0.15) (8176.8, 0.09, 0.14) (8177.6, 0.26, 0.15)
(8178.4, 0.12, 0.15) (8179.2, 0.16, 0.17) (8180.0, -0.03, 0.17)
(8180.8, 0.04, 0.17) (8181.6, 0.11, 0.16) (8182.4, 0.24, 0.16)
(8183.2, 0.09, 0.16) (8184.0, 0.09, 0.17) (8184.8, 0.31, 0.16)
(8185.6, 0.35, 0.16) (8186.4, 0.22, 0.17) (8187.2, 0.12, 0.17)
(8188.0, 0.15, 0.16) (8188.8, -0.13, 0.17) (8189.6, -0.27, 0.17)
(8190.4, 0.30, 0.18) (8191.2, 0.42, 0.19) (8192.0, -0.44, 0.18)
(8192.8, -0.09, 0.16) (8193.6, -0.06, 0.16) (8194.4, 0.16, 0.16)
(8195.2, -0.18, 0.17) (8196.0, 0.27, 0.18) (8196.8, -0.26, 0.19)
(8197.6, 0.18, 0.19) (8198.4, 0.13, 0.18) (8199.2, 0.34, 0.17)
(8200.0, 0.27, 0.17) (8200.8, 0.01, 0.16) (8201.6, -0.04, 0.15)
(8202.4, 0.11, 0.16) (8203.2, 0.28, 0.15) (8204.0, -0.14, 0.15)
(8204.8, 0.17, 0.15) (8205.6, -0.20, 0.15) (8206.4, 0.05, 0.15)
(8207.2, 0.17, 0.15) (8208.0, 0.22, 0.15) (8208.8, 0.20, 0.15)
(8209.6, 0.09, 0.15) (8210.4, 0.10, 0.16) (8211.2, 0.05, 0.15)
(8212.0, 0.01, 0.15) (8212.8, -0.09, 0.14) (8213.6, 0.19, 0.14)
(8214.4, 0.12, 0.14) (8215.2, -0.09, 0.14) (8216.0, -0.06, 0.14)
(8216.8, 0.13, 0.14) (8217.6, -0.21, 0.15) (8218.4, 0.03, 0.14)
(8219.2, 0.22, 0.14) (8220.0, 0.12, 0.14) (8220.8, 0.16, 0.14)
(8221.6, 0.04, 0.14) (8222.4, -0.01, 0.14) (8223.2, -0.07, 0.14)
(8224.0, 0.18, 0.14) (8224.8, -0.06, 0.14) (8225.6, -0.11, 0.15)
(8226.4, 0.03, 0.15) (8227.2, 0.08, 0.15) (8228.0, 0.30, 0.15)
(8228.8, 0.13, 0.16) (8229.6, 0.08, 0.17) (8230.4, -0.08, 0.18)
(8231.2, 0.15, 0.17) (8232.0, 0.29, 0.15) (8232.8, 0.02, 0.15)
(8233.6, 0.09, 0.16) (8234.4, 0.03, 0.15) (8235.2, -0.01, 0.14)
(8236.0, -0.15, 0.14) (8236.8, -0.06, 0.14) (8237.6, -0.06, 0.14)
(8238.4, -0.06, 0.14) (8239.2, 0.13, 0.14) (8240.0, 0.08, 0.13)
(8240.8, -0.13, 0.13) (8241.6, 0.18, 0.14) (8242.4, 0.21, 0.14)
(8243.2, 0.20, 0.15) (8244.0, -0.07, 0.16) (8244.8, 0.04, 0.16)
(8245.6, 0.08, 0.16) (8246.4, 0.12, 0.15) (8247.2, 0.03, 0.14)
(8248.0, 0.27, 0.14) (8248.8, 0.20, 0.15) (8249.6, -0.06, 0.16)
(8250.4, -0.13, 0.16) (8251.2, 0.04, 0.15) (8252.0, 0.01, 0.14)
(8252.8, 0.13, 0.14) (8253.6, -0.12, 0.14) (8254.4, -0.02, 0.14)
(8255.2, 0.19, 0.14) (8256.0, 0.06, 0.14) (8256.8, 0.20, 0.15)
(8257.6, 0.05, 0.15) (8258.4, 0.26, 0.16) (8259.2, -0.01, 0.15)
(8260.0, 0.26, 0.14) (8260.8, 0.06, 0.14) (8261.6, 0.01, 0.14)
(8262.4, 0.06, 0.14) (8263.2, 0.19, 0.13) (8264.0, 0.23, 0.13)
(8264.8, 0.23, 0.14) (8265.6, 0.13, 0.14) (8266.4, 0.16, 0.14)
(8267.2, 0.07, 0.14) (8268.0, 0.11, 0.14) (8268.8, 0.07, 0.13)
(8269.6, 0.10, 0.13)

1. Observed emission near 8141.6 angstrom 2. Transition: [O II] 3727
